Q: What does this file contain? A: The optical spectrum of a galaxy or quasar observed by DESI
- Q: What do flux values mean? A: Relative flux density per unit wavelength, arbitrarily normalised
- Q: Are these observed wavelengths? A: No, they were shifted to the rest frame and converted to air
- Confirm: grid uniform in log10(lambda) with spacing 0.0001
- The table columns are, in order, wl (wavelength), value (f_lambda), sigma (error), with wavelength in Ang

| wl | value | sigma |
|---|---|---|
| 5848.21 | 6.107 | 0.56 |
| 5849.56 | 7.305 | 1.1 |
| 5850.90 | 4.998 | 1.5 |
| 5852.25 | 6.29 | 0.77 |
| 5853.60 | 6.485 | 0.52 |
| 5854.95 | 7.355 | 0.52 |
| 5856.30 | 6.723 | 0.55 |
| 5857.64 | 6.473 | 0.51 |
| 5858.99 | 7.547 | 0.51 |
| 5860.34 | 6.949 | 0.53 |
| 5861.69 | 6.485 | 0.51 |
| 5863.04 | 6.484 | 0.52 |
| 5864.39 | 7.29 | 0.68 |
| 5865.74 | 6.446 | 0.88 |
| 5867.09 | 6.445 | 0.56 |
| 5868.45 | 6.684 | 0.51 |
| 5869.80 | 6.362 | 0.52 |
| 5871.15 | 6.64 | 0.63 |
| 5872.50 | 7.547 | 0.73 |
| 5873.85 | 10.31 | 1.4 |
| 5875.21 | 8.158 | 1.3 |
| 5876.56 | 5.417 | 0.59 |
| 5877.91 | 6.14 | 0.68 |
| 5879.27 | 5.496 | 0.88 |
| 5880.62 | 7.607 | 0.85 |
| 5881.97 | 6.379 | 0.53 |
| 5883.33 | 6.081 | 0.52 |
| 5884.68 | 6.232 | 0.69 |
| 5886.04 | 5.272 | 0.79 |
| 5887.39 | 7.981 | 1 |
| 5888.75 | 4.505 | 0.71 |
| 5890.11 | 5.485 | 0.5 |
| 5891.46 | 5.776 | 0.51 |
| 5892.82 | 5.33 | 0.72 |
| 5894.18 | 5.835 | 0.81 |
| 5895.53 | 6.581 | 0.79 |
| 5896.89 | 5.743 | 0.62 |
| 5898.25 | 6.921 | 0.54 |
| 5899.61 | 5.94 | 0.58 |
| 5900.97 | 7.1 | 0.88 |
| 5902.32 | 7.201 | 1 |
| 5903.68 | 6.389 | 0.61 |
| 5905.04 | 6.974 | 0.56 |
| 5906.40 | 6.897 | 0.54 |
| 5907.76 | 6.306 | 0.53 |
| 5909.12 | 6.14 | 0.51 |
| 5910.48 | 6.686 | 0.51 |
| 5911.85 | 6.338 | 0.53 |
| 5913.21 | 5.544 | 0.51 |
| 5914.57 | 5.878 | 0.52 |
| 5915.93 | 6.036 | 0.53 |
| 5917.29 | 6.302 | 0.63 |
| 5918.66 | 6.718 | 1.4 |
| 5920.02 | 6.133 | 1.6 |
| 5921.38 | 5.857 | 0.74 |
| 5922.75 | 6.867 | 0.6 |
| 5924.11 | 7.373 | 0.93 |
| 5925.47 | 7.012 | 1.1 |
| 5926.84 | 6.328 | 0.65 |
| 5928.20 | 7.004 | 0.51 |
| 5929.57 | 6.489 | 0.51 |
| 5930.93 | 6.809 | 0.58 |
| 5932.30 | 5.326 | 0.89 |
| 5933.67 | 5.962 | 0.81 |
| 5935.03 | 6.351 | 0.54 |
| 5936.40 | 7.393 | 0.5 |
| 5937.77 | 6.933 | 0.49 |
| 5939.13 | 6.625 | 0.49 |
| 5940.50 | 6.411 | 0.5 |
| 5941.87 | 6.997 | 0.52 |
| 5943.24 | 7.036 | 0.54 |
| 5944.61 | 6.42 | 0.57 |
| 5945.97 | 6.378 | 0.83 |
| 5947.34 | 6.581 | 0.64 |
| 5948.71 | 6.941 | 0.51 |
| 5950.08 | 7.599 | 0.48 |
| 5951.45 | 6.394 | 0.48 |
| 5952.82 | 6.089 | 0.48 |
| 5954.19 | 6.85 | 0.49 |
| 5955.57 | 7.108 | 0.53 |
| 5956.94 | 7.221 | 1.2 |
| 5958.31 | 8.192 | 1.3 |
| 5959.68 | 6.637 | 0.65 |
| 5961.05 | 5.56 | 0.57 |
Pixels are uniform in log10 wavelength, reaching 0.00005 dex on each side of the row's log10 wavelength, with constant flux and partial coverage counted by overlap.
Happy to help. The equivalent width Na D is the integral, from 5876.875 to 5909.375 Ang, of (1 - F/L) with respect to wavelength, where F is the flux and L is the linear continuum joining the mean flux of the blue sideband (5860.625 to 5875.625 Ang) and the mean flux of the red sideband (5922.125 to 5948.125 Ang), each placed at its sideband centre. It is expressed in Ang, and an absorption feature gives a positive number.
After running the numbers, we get 3.3 Ang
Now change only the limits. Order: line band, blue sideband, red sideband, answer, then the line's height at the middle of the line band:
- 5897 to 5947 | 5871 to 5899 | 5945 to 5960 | 1.3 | 6.7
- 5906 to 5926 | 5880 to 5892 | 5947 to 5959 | 0.4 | 6.53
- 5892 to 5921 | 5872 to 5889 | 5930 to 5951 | 1.6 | 6.7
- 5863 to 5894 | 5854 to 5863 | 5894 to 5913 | 0.9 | 6.71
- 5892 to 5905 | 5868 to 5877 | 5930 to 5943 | 1.2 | 7.04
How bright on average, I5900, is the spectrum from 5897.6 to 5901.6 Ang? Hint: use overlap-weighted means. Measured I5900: 6.64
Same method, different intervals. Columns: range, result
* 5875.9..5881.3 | 6.17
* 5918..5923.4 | 6.39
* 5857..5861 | 6.99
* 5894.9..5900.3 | 6.29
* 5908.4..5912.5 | 6.38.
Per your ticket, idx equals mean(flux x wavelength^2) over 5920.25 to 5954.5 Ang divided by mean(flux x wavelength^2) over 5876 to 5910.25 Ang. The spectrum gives 1.08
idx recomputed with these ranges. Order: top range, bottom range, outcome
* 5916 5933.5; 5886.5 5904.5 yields 1.05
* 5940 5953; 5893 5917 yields 1.07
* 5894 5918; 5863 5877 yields 0.91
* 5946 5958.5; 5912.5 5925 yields 1.11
